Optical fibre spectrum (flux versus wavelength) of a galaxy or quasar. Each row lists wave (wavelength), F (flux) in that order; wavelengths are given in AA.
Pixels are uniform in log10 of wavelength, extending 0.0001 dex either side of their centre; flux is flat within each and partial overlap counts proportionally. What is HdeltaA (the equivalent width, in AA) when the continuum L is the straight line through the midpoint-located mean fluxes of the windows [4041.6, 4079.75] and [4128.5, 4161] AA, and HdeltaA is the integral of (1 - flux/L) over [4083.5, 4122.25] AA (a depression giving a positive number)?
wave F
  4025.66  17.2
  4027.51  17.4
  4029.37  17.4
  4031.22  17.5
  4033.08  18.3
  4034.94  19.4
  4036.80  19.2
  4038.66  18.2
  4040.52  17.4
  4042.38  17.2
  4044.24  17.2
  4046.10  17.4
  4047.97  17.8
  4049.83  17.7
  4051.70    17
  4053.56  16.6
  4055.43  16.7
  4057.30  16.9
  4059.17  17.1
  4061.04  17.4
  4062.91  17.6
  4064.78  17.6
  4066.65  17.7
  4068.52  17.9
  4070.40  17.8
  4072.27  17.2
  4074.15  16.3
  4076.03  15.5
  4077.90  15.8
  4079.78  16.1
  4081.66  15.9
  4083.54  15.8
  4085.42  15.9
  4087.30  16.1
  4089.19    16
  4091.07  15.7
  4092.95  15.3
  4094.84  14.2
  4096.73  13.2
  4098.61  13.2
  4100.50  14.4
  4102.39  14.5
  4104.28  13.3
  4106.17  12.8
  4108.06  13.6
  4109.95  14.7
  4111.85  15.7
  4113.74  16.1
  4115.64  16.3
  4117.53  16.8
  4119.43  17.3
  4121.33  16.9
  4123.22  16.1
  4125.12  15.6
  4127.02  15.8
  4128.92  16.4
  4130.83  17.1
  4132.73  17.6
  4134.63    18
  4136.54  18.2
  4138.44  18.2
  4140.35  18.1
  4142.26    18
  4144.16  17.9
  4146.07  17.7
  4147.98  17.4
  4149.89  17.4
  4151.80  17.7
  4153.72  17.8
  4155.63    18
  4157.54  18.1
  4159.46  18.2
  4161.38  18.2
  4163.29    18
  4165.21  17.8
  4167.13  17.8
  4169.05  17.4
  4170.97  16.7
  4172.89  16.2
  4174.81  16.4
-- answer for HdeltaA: 5.2 AA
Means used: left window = 17.1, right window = 17.8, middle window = 15.1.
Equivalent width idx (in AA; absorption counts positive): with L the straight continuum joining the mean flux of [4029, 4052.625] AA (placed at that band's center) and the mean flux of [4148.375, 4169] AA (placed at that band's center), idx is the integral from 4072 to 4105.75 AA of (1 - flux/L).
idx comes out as 5.1 AA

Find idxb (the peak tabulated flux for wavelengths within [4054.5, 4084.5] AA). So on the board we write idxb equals 17.9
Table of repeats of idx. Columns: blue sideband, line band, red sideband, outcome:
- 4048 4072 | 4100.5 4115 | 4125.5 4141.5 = 2.4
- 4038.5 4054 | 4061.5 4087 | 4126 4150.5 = 1.1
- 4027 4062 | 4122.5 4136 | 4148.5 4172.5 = 0.7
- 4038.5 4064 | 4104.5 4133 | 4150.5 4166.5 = 3.0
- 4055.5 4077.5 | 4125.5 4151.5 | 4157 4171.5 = 0.2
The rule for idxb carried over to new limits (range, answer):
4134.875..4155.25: 18.2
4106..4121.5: 17.3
